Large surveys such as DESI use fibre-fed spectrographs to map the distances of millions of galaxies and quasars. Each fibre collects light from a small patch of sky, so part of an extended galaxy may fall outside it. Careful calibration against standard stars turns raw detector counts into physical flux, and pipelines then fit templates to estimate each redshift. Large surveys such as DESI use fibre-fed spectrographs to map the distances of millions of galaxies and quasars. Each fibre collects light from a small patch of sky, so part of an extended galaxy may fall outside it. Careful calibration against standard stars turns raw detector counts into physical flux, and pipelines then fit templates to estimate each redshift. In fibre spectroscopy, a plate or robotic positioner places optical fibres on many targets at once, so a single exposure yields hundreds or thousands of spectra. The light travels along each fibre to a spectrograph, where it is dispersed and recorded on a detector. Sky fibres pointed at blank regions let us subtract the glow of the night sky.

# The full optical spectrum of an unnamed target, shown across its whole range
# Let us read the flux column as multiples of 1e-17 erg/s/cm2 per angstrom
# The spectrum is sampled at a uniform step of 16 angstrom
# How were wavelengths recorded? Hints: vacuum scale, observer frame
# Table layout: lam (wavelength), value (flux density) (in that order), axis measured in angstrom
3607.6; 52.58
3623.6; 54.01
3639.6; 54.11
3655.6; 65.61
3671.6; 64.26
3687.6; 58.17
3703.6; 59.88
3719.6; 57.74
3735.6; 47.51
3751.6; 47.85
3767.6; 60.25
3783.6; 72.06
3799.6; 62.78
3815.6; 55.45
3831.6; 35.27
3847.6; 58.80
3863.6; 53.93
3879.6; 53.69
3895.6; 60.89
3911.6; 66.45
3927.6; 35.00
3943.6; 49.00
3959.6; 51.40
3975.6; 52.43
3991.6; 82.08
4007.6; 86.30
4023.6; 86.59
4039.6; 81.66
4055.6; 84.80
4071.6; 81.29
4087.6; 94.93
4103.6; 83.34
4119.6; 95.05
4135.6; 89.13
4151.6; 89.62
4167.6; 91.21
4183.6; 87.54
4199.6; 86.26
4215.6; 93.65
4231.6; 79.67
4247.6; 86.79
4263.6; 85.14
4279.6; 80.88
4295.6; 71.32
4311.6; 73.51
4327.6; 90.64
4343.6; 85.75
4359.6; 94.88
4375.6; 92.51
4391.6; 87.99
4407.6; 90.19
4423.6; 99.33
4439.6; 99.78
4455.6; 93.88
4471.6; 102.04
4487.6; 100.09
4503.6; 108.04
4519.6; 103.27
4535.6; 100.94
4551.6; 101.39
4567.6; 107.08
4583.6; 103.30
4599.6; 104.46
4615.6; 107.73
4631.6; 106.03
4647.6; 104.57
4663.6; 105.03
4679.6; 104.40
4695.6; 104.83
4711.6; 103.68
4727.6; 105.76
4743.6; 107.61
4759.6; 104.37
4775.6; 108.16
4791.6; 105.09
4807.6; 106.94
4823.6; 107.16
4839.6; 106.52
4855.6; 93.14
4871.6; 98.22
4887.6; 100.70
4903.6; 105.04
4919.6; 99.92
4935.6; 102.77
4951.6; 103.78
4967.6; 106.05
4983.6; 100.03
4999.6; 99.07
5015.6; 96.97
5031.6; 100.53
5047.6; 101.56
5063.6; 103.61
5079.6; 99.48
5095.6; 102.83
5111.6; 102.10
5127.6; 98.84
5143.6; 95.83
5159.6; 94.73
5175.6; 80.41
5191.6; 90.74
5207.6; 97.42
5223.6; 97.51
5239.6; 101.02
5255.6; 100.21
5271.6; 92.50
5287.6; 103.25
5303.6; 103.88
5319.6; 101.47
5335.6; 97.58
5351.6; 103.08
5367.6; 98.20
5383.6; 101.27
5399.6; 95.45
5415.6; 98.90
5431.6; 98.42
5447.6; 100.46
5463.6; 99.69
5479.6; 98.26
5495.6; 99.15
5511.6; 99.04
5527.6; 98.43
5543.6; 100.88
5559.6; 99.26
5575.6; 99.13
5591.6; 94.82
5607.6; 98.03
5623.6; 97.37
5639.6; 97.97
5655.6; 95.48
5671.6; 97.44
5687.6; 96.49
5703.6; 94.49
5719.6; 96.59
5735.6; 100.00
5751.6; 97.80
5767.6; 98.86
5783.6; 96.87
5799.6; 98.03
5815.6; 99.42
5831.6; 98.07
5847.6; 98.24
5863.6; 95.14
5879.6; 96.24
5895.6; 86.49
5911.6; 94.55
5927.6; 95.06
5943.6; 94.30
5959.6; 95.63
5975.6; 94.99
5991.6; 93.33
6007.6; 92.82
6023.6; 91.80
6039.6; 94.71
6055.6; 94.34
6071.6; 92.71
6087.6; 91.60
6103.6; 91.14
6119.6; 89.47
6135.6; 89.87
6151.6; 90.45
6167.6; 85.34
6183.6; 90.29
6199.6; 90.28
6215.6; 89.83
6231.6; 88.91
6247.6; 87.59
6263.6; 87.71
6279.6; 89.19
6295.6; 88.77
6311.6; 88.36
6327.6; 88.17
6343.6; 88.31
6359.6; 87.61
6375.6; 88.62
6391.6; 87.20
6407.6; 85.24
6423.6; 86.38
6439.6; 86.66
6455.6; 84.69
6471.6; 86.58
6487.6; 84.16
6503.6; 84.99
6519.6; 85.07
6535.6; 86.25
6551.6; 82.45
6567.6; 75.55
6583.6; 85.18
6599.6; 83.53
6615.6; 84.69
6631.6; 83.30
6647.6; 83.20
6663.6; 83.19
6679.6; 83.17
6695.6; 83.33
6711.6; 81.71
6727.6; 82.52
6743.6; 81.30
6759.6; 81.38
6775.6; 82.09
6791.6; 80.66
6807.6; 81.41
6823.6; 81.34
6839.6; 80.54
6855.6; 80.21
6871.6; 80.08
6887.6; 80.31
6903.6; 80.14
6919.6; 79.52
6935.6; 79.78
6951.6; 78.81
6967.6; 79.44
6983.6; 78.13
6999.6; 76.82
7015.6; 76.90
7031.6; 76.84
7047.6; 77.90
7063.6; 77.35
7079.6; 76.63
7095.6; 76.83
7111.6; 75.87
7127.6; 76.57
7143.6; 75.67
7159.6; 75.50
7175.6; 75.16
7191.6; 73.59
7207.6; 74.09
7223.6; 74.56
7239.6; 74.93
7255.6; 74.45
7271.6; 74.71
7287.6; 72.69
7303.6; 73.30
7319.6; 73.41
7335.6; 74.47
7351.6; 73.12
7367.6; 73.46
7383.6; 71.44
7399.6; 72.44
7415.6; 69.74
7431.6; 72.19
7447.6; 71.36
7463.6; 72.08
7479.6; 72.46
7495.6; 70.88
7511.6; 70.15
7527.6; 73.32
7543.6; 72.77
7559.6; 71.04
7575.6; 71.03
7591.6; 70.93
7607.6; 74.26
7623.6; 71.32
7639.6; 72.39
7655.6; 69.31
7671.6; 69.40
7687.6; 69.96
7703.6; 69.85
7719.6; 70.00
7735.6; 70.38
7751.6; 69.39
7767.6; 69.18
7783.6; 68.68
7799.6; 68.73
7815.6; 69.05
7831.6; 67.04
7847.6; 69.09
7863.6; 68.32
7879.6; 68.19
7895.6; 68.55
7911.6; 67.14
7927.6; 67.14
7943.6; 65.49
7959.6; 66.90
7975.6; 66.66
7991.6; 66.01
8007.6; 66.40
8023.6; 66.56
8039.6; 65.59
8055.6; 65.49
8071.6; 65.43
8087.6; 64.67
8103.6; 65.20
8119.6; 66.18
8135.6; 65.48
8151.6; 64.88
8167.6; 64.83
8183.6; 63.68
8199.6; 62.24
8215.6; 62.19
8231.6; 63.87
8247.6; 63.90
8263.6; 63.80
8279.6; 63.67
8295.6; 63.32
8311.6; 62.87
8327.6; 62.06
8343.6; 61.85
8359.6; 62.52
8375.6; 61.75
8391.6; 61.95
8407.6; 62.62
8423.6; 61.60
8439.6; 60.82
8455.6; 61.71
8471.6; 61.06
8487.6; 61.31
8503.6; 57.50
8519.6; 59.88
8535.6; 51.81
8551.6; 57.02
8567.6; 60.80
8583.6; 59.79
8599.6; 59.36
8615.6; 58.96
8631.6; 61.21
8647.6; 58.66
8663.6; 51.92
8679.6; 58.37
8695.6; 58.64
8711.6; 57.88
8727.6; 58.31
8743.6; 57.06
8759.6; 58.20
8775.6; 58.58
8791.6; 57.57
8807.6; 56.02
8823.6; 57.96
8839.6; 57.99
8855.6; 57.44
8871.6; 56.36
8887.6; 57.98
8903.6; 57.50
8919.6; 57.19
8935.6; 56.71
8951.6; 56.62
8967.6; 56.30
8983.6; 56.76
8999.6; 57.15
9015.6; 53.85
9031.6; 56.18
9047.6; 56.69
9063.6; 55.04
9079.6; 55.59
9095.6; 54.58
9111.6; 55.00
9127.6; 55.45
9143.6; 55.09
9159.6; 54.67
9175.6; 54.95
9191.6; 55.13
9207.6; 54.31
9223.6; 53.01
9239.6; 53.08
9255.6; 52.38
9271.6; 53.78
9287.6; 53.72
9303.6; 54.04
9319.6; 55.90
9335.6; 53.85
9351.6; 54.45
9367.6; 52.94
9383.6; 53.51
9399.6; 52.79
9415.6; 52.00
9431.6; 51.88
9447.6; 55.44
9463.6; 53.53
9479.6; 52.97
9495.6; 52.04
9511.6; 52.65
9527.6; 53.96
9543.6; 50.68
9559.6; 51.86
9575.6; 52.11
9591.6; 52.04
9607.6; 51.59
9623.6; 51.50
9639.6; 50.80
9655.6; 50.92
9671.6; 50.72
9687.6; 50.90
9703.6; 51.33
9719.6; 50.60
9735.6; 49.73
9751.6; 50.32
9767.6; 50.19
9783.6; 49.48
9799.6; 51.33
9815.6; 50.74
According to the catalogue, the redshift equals 0.000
